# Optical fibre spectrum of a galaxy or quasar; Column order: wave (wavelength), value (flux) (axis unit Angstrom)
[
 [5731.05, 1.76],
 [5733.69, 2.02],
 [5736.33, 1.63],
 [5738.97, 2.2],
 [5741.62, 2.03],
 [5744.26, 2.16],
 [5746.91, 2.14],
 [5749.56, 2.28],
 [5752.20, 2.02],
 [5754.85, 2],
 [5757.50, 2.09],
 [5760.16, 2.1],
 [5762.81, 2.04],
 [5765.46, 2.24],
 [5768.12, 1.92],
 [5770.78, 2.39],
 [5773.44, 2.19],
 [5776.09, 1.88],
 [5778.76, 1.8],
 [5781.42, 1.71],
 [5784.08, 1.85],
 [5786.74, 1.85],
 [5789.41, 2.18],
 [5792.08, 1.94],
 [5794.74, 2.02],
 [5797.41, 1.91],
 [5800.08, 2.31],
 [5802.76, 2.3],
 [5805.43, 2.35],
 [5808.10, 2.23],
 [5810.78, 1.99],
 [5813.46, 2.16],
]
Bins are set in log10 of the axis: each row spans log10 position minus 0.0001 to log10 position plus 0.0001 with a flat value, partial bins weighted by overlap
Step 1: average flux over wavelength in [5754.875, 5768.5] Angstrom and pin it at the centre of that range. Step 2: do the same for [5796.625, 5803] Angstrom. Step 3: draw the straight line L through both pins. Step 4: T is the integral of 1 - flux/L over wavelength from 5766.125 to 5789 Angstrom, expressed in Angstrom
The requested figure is 1.6 Angstrom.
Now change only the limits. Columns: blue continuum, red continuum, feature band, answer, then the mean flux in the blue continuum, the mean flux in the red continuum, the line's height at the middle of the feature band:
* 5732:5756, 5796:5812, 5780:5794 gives 1.5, 2.05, 2.18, 2.14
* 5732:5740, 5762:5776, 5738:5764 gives -1.0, 1.93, 2.14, 2.03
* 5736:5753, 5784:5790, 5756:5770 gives -0.4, 2.09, 1.96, 2.03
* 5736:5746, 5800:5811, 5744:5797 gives 2.5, 2.05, 2.25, 2.14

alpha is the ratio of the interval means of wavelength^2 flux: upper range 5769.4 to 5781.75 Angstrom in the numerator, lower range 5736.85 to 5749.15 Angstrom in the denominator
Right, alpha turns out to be 1.0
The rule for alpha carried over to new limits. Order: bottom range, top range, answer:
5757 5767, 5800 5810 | 1.09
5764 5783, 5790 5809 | 1.08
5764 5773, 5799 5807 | 1.08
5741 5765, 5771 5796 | 0.94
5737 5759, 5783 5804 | 0.99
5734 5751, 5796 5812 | 1.08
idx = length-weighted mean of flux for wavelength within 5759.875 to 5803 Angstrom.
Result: 2.03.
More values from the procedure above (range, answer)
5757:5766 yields 2.11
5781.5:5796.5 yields 1.95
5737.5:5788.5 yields 2.05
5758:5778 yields 2.1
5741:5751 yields 2.16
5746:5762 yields 2.1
